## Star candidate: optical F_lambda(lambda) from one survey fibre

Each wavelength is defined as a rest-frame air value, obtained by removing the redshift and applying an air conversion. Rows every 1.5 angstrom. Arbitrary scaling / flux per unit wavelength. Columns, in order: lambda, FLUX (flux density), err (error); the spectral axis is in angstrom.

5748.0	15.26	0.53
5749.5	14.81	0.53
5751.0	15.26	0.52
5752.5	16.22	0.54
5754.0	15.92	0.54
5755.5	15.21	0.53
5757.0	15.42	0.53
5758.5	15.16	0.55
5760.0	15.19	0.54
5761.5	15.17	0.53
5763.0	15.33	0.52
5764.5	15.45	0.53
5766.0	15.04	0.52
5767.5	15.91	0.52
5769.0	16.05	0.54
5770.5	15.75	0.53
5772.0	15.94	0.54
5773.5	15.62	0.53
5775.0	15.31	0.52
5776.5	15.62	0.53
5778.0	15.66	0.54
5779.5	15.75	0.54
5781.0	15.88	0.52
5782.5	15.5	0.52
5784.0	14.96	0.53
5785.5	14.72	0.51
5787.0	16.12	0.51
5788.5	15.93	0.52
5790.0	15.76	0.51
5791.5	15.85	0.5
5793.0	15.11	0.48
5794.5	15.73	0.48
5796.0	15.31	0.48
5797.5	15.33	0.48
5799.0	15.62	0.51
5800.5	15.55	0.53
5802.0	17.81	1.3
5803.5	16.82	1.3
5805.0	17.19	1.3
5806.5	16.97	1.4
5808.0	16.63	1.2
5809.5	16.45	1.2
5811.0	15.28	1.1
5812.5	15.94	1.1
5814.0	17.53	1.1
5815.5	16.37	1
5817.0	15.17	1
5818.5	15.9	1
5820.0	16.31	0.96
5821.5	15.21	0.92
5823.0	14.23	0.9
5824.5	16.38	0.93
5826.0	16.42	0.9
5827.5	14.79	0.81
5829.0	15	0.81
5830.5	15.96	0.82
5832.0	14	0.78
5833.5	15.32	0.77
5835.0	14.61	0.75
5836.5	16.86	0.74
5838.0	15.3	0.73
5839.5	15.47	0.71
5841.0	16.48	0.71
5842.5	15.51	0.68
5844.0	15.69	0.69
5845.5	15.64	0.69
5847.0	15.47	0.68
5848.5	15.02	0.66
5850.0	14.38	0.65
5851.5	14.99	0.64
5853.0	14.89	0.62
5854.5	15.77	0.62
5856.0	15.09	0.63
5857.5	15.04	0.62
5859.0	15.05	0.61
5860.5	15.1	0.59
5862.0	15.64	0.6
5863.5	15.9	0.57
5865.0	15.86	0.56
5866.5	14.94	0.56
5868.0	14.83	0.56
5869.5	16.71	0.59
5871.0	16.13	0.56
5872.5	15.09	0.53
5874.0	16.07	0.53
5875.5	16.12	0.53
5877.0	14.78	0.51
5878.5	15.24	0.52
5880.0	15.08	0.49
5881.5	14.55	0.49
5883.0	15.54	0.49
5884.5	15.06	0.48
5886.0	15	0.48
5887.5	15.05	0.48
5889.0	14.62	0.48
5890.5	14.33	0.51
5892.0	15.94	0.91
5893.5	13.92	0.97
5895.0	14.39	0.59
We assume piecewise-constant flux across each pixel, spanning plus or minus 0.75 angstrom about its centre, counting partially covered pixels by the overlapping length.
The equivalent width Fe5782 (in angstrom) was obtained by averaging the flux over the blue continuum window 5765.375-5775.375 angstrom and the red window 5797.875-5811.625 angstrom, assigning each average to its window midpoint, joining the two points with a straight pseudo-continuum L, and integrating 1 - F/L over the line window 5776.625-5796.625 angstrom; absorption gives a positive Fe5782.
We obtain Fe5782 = 0.6 angstrom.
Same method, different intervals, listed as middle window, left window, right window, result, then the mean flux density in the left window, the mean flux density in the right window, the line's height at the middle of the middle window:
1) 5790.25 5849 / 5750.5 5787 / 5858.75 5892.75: -1.4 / 15.5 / 15.3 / 15.4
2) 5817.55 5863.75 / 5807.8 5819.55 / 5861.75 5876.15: 1.6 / 16.1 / 15.7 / 15.9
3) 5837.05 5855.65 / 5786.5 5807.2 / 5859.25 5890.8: 0.2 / 16.1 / 15.3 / 15.6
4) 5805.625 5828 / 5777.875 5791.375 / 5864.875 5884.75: -0.7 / 15.6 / 15.4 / 15.5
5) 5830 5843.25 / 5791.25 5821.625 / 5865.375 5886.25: 0.3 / 16.1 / 15.4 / 15.8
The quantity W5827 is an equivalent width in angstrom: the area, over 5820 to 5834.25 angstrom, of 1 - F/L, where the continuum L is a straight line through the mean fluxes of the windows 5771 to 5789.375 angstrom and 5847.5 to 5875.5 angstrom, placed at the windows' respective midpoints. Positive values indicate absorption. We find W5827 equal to 0.14 angstrom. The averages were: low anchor 15.6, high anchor 15.4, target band 15.3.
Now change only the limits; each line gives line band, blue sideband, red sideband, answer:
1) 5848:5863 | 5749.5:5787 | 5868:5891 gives 0.2 angstrom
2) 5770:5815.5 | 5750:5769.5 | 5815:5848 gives -1.3 angstrom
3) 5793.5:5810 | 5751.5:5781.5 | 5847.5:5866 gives -0.9 angstrom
